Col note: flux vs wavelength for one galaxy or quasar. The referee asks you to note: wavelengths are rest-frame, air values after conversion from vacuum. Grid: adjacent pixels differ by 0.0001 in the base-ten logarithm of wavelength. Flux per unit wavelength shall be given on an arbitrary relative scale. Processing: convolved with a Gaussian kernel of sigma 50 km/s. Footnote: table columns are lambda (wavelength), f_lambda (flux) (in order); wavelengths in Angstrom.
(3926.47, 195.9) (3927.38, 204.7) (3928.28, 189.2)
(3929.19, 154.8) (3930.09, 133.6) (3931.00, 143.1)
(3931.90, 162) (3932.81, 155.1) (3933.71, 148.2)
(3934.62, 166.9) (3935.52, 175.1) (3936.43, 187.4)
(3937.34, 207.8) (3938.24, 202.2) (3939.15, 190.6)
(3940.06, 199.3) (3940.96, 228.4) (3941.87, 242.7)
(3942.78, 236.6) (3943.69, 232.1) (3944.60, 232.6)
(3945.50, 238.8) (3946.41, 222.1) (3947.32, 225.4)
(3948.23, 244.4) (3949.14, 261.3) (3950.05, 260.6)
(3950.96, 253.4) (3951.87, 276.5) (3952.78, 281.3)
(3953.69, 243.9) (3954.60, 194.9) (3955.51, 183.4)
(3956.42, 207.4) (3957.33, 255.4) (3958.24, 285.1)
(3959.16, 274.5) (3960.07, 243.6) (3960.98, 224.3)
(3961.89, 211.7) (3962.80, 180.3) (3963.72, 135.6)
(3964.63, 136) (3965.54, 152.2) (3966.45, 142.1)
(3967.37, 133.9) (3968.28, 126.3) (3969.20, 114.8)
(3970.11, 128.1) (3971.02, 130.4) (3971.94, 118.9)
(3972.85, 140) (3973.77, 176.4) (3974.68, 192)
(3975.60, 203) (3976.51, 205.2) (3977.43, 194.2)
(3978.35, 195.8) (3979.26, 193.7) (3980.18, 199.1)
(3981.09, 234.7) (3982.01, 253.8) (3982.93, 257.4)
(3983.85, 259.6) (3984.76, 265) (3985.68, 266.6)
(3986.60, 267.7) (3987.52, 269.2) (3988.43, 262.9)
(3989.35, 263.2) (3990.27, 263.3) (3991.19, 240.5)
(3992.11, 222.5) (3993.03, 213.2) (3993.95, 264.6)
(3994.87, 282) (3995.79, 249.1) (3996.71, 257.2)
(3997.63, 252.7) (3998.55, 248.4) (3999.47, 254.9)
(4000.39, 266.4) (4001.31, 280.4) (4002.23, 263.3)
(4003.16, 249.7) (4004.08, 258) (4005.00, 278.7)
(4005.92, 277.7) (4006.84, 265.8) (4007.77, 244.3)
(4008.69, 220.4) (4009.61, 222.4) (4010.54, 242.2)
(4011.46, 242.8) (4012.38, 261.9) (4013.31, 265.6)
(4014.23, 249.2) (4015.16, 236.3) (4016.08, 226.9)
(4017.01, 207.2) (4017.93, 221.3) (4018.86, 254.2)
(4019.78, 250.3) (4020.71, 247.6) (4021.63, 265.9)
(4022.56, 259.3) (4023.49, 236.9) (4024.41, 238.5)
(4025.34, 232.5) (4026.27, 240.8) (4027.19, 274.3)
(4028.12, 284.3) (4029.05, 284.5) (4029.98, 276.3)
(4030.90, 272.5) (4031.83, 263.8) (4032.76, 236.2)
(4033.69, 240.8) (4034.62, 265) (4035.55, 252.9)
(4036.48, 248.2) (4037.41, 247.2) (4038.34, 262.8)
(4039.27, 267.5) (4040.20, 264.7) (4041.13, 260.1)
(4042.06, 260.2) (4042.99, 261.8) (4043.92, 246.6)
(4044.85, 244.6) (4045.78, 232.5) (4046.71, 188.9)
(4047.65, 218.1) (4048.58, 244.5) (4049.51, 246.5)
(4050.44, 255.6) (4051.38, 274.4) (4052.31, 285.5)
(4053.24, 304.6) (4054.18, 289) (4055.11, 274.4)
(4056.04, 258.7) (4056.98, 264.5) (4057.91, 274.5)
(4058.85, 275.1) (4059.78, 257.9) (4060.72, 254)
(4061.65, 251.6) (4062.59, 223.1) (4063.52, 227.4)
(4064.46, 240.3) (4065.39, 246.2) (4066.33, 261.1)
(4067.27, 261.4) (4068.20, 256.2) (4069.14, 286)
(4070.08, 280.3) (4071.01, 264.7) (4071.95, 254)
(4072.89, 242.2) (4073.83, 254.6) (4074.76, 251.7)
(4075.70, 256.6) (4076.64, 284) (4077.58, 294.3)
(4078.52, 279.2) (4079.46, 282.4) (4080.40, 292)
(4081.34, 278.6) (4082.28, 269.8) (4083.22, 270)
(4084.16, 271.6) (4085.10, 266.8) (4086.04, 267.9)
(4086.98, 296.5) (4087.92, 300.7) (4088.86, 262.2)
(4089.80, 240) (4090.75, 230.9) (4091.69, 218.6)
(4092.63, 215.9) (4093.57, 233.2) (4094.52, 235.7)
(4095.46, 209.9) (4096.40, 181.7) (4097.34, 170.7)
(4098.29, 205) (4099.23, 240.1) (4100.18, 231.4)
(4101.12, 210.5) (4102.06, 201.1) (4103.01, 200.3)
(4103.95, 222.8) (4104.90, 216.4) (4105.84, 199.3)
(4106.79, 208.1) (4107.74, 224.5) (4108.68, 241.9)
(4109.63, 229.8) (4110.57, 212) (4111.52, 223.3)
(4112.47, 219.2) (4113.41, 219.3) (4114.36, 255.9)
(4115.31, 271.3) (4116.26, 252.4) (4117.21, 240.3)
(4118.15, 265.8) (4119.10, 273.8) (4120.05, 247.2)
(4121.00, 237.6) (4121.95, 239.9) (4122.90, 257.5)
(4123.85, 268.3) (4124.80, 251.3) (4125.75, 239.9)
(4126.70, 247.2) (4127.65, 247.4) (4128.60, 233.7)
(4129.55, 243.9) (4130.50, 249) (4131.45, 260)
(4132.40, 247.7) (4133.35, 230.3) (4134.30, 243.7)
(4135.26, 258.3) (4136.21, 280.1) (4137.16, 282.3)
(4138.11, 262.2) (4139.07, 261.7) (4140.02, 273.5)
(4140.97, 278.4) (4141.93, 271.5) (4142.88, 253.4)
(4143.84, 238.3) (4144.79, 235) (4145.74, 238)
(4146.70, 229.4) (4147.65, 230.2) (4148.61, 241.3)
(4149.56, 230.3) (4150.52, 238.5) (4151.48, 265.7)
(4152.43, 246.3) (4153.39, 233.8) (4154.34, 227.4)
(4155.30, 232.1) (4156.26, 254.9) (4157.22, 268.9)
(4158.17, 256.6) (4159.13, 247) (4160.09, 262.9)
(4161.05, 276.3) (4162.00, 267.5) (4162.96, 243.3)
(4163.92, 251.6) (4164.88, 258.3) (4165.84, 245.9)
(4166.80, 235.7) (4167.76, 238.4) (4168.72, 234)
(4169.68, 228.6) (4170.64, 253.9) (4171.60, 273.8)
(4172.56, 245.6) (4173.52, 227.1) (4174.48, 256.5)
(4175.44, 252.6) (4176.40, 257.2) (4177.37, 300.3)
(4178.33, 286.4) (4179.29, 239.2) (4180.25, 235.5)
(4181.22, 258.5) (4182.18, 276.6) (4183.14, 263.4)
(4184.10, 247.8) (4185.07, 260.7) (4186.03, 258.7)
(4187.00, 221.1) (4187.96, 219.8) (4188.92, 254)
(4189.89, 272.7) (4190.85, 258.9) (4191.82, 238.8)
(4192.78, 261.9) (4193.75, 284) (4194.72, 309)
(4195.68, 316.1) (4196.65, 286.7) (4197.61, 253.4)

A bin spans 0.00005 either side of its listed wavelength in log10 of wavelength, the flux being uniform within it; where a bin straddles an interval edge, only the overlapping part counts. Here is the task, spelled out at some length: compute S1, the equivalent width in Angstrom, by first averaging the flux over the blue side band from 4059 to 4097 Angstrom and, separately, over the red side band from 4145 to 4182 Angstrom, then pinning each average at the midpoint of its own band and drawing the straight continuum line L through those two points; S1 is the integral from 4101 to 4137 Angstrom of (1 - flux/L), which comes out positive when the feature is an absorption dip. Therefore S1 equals 1.9 Angstrom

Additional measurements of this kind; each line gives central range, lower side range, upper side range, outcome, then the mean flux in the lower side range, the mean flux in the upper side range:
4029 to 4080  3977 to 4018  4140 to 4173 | -2.3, 247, 248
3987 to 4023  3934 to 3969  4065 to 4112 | -4.3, 212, 245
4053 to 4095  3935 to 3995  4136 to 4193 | -4.8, 215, 252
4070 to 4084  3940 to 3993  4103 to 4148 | -2.0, 215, 245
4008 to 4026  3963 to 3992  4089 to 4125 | -2.9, 198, 229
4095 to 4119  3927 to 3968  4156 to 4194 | 1.7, 205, 254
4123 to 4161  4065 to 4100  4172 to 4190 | 0.5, 254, 254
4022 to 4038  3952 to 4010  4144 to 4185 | -1.8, 222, 250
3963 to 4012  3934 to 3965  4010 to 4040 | 3.6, 222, 252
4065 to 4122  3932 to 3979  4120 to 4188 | -2.5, 200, 251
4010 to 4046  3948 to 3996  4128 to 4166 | -4.0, 215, 251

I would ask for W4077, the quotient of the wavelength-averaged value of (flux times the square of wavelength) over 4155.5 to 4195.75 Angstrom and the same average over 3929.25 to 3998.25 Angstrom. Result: 1.3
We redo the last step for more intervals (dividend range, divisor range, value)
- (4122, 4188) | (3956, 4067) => 1.13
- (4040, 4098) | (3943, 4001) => 1.22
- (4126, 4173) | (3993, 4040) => 1.05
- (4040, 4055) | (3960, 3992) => 1.33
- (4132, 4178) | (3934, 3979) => 1.38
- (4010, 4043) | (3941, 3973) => 1.27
